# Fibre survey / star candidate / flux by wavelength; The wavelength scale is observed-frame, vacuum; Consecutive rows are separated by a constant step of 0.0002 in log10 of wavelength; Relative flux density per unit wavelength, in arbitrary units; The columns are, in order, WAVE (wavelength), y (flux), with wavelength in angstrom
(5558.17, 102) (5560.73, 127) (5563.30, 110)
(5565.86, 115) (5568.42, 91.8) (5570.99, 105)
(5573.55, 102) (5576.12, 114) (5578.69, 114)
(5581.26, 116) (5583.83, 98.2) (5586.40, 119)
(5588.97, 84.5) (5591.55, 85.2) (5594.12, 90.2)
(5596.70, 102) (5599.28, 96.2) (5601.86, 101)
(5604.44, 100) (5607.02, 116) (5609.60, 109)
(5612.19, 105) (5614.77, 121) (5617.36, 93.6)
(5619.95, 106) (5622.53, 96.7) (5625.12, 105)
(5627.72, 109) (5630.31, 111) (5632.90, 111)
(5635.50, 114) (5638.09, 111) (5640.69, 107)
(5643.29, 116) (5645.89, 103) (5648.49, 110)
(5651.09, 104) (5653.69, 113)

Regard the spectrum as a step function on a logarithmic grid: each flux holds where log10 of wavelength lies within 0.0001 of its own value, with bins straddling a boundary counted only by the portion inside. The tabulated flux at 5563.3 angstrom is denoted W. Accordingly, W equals 110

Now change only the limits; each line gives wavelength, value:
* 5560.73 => 127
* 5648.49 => 110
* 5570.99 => 105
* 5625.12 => 105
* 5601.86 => 101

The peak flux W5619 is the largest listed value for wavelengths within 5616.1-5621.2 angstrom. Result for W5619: 106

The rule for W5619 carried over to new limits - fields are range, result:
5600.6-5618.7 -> 121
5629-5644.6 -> 116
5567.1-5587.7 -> 119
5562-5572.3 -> 115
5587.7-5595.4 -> 90.2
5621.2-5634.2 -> 111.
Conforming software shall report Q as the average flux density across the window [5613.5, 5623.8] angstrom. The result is 104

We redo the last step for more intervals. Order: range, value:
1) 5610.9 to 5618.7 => 107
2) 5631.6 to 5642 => 111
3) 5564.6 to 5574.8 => 103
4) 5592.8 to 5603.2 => 97.3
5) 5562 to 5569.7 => 106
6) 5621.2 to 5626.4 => 101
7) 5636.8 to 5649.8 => 109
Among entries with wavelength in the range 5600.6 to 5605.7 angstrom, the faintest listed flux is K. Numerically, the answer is 100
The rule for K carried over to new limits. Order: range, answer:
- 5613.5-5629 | 93.6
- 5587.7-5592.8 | 84.5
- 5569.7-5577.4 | 102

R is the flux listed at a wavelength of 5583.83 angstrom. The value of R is 98.2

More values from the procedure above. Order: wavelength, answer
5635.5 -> 114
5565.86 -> 115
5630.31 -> 111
